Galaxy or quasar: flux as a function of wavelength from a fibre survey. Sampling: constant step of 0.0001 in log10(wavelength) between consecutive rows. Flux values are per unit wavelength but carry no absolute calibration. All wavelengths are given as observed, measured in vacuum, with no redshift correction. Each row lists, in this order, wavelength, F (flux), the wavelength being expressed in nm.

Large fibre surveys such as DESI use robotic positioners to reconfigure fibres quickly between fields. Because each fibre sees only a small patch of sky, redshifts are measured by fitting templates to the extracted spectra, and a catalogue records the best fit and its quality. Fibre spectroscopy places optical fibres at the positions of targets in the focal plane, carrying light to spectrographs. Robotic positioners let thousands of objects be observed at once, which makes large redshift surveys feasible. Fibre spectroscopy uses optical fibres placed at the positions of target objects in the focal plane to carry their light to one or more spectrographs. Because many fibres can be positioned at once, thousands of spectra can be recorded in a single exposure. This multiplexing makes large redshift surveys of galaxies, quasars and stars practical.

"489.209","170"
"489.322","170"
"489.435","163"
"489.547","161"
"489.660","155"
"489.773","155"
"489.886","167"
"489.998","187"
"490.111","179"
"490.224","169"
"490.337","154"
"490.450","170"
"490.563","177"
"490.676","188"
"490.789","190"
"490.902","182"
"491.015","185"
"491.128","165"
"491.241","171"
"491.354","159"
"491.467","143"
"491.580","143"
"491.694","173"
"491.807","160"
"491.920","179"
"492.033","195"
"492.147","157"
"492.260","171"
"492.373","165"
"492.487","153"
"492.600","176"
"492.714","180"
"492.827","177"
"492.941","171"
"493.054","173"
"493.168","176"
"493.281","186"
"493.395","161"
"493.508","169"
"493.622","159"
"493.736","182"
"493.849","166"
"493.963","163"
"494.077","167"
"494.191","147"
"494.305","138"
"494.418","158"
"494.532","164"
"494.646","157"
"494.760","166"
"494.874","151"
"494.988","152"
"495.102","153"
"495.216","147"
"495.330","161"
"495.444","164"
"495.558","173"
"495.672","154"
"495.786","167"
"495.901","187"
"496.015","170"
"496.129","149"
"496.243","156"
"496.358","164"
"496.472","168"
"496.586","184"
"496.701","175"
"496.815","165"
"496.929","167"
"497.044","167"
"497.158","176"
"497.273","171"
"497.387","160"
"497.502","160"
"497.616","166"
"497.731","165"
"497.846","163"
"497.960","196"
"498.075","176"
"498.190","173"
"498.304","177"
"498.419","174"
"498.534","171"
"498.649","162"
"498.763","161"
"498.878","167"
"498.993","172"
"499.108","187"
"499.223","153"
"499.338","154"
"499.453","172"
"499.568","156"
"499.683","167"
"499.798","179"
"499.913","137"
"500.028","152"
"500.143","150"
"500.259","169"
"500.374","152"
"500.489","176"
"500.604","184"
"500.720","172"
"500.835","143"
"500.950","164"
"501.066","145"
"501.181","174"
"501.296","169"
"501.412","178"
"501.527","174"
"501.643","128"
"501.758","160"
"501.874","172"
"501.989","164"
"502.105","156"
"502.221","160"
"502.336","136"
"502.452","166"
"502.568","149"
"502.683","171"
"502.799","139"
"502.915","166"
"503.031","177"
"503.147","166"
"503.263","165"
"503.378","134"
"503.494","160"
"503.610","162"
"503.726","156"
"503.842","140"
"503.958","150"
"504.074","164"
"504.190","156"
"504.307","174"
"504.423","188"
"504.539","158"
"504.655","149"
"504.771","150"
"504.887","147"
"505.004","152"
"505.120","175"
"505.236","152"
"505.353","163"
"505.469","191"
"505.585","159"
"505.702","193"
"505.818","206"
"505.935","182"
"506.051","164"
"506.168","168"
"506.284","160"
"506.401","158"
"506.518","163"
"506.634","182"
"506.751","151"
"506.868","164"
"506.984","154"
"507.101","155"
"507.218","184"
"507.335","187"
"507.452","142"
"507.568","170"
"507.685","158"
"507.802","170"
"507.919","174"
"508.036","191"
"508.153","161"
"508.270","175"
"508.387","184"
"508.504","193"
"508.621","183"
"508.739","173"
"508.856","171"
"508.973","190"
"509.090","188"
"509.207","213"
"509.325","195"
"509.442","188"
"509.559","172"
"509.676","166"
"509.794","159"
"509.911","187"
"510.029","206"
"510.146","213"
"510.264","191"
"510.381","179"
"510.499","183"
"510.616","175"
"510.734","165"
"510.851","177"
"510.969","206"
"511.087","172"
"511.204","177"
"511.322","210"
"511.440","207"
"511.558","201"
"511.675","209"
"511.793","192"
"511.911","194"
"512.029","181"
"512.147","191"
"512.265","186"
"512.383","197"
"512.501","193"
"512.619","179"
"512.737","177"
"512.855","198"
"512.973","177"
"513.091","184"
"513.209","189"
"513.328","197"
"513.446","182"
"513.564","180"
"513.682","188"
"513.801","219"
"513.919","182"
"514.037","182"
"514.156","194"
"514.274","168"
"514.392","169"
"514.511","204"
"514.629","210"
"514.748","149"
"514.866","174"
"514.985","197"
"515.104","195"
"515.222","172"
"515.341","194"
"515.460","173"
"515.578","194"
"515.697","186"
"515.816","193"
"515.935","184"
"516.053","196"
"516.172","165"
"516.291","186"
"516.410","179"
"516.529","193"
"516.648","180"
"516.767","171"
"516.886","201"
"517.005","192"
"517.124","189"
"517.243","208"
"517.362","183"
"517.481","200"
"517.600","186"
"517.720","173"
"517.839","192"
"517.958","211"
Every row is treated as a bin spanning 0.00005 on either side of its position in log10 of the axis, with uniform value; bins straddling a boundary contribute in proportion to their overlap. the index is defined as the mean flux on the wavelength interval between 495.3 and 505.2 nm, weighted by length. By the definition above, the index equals 163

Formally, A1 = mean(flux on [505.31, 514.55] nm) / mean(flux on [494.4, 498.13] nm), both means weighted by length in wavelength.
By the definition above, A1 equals 1.10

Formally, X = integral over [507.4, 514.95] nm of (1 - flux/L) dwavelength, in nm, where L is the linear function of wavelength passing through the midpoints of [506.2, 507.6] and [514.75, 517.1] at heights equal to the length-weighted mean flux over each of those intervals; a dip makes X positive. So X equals -0.467 nm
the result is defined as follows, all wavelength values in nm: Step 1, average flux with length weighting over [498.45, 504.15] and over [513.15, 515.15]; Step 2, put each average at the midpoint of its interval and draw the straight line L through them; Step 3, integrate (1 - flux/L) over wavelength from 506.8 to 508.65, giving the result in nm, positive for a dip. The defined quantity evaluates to 0.028 nm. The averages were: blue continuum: 161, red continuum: 187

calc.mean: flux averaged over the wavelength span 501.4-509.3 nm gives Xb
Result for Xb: 166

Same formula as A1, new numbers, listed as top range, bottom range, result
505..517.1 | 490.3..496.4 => 1.10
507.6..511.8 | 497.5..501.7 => 1.12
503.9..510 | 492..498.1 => 1.03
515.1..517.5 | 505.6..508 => 1.10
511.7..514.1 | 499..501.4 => 1.16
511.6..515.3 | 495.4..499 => 1.11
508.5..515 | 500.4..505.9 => 1.15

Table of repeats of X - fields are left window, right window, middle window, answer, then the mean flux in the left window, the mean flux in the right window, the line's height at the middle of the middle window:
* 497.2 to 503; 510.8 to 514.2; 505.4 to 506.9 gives 0.04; 164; 190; 177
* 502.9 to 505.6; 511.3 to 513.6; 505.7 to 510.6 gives -0.06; 161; 191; 175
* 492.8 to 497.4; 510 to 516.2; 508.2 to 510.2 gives -0.03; 165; 188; 183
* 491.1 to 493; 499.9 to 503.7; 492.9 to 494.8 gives 0.01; 167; 160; 166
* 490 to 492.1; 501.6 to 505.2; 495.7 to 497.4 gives -0.03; 172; 158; 165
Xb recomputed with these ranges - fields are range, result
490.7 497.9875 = 167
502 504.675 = 159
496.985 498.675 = 171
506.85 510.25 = 178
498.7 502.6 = 162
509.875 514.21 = 190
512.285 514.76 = 187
